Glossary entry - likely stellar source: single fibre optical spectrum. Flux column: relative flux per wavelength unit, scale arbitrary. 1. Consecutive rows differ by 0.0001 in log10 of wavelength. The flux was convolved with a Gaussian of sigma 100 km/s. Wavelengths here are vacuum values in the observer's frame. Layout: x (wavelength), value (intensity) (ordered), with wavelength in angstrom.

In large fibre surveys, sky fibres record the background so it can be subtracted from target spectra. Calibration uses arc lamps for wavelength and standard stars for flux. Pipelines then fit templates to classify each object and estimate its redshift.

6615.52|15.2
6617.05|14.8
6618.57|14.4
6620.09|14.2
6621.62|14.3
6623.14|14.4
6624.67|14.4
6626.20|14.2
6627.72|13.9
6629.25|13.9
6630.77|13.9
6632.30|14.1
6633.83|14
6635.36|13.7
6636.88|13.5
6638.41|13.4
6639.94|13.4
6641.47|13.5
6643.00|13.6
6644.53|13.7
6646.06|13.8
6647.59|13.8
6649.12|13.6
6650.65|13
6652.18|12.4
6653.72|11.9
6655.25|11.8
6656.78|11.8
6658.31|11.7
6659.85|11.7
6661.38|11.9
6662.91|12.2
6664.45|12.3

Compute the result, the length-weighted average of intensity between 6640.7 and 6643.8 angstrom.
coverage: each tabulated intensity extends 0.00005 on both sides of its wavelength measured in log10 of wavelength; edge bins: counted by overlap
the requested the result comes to 13.5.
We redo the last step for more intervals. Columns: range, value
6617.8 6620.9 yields 14.3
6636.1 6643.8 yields 13.5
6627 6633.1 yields 13.9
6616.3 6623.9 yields 14.4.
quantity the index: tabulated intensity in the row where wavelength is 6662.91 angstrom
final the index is 12.2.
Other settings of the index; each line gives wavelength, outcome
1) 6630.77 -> 13.9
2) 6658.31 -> 11.7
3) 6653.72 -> 11.9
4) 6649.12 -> 13.6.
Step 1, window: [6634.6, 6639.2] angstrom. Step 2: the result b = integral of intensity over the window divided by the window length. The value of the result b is 13.5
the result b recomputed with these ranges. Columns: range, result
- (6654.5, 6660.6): 11.7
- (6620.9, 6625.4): 14.4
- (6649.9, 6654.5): 12.4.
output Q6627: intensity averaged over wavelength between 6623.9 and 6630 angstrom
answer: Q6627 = 14.1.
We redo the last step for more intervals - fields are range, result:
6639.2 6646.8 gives 13.6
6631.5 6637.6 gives 13.8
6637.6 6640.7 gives 13.4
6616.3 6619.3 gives 14.6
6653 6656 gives 11.9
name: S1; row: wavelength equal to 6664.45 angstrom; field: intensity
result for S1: 12.3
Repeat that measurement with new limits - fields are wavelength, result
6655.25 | 11.8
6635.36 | 13.7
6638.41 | 13.4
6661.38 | 11.9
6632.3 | 14.1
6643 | 13.6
